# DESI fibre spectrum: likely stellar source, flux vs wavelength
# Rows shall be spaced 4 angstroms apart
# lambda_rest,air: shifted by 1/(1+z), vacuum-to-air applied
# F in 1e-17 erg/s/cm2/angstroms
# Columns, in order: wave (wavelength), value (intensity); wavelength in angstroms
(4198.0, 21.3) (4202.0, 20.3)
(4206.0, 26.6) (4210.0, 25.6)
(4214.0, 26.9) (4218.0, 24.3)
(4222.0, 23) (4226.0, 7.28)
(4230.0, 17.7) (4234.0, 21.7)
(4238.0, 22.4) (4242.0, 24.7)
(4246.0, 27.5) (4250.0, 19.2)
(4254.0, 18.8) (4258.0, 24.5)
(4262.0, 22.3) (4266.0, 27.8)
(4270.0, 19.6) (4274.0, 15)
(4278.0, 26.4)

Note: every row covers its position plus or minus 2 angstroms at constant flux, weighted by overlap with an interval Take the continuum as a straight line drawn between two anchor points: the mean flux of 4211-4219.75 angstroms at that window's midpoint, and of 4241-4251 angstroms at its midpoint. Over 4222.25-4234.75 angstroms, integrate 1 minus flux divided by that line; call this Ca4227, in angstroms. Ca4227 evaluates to 4.5 angstroms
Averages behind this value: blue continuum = 25.6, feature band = 16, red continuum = 24.2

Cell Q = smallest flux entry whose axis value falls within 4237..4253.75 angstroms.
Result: 19.2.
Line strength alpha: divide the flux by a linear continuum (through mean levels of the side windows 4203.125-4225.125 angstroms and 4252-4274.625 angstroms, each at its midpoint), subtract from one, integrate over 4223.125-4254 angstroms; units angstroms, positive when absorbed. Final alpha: 3.8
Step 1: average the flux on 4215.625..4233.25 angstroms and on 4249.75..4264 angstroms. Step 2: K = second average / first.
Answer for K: 1.16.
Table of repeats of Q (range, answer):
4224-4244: 7.28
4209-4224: 23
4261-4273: 19.6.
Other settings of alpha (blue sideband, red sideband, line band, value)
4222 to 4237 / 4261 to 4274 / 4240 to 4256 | -2.6 angstroms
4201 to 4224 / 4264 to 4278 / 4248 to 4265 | 0.6 angstroms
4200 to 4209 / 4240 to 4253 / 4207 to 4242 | 3.1 angstroms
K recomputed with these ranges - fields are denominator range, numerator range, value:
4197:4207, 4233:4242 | 1.01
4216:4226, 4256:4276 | 1.07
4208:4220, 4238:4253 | 0.91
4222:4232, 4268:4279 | 1.36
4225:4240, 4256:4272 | 1.31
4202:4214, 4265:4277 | 0.82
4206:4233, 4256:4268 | 1.17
